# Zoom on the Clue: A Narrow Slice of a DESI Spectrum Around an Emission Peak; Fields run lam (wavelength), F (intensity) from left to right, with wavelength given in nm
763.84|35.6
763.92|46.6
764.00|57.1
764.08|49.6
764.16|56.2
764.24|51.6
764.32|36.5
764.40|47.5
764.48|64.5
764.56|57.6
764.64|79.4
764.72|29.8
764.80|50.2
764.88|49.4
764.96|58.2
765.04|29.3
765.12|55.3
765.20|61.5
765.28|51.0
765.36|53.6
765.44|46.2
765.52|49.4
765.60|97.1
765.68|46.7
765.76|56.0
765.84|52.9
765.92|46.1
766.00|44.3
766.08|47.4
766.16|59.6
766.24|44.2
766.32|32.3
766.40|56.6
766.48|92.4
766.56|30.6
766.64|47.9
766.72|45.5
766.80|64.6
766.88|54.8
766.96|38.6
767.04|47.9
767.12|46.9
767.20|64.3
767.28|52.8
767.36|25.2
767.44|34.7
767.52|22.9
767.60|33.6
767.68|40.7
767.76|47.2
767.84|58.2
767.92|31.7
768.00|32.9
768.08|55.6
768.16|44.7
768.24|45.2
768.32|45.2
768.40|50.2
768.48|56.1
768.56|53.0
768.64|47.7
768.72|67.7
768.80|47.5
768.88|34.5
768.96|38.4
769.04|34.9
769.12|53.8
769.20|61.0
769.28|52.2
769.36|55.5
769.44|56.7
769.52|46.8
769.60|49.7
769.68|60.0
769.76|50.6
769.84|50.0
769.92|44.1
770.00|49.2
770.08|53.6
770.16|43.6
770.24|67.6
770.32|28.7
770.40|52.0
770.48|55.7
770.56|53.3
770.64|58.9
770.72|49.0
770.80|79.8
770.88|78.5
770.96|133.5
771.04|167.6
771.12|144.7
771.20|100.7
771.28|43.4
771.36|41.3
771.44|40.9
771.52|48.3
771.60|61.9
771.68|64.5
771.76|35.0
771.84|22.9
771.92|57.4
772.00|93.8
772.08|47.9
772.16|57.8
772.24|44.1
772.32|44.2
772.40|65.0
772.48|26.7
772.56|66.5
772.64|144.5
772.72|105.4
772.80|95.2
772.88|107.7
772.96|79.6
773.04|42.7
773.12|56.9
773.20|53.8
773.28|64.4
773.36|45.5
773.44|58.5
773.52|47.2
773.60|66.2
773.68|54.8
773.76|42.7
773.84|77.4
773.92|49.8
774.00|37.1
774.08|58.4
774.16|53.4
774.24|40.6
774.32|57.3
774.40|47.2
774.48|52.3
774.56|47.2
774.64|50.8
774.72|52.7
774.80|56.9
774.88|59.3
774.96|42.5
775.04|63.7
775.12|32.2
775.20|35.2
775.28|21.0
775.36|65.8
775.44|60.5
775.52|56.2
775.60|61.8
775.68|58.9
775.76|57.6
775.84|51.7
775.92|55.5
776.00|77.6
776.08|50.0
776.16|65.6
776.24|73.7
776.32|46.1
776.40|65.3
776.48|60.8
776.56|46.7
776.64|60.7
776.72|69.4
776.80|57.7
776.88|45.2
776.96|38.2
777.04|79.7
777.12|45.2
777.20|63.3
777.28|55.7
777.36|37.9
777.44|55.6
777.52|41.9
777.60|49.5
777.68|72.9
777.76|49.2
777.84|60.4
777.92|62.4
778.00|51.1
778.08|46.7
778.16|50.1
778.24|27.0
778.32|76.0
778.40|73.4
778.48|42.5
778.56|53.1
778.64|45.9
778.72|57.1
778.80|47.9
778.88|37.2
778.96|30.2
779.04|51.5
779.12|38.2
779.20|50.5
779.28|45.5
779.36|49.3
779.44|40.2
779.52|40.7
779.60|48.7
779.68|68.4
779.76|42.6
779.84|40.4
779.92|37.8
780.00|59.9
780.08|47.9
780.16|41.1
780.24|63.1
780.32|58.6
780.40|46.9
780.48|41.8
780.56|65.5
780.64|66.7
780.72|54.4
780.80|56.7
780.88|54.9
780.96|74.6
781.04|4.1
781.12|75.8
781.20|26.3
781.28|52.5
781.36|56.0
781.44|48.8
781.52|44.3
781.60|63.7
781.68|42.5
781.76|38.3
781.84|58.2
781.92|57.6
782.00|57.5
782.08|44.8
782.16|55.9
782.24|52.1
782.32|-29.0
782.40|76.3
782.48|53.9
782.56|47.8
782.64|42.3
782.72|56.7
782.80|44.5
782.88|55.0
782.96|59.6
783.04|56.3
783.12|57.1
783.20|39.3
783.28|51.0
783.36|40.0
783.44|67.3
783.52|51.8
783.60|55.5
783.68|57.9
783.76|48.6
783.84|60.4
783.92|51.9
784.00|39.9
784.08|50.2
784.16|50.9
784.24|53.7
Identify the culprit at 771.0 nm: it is [S II]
